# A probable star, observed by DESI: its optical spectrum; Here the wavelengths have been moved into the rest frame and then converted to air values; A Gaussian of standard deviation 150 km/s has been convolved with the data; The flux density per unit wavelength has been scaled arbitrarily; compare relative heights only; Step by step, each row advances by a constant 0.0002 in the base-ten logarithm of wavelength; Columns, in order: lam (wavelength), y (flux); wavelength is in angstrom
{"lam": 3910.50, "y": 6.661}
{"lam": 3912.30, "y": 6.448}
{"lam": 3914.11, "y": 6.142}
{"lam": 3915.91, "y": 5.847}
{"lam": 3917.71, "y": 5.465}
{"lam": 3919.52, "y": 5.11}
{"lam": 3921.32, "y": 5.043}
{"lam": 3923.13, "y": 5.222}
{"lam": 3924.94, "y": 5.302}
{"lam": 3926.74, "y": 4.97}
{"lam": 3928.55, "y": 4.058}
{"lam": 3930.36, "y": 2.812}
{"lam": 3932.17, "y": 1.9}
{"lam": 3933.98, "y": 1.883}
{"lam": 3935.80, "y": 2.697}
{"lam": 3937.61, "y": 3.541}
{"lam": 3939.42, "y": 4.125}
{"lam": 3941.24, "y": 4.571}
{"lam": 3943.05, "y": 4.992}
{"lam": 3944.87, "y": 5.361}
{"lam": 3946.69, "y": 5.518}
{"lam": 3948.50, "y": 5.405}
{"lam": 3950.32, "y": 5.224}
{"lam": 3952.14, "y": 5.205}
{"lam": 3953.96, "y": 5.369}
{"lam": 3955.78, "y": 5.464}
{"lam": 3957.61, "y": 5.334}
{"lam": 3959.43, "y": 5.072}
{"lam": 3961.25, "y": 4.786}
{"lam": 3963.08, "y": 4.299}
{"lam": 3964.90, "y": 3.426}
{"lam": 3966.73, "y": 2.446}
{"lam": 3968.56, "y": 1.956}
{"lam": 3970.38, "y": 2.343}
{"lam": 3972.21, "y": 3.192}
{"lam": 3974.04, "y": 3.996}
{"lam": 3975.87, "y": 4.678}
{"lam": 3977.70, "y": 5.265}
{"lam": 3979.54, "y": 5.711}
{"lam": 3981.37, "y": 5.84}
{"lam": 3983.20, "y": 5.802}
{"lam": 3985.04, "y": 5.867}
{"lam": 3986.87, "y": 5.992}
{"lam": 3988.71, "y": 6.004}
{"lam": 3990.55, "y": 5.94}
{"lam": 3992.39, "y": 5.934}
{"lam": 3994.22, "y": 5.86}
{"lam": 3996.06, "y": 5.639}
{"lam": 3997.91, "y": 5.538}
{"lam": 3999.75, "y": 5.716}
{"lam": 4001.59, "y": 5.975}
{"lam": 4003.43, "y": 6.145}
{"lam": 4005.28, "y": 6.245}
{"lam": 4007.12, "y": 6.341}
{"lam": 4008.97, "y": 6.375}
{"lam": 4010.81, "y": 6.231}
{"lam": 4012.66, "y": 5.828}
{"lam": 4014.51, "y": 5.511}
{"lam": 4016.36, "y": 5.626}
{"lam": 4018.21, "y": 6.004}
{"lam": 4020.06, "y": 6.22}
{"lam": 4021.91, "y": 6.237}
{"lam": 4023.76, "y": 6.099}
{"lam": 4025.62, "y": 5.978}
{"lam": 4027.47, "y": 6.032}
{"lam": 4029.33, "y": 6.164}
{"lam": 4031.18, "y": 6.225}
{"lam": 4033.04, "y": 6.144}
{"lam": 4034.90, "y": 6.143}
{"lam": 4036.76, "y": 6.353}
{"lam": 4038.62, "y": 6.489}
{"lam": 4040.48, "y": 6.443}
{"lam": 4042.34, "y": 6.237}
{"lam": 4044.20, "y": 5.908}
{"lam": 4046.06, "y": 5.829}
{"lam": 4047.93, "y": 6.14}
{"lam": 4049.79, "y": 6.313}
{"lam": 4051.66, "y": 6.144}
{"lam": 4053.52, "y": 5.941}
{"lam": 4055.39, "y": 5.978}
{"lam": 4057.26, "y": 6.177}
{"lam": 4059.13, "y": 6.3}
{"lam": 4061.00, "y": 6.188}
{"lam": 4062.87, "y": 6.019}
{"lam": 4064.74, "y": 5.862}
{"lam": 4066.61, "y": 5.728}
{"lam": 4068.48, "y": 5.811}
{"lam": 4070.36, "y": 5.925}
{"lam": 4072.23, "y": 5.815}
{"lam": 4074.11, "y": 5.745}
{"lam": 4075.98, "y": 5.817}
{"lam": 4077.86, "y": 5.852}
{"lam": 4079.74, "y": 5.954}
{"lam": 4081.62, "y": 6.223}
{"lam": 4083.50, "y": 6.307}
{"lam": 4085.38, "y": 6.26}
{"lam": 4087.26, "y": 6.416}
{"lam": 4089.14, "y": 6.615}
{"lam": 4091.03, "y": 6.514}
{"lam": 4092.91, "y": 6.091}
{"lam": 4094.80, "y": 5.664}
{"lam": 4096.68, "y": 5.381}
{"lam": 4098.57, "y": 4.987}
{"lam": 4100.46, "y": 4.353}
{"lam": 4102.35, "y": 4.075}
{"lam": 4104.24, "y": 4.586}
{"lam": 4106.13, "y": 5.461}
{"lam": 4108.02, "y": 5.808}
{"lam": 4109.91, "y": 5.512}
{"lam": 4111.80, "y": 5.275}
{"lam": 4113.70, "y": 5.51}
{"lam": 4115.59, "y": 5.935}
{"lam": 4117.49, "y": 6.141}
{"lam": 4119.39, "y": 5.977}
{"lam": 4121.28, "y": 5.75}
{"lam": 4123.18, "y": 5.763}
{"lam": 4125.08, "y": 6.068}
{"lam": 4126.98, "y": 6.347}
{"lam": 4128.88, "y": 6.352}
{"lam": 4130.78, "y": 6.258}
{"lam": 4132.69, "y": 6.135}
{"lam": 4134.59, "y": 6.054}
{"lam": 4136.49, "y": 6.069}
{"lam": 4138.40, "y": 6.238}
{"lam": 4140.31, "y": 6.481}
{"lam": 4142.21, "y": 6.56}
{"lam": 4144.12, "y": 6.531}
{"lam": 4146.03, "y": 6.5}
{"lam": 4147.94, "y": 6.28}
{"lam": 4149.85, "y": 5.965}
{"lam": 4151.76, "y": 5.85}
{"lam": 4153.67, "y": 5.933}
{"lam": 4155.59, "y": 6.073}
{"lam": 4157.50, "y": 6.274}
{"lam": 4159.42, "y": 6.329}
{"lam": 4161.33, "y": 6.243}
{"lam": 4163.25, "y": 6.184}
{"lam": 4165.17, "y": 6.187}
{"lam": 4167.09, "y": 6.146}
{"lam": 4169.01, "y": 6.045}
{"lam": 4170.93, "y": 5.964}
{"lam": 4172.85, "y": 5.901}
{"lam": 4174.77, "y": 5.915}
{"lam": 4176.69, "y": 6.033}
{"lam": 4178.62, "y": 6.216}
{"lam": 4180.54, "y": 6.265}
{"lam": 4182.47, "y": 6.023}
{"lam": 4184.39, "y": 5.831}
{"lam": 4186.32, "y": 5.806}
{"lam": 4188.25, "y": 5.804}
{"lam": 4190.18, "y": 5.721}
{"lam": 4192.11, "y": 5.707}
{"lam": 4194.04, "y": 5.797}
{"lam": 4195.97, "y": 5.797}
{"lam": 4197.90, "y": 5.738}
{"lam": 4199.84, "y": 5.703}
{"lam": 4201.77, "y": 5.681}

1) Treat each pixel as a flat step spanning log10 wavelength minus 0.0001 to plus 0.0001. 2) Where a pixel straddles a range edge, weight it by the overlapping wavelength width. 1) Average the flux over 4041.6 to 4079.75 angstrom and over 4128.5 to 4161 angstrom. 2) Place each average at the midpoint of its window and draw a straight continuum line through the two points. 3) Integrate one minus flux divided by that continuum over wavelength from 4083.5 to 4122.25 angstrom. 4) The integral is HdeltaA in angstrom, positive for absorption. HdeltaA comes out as 3.00 angstrom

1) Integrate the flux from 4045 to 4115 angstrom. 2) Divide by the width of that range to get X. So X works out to 5.8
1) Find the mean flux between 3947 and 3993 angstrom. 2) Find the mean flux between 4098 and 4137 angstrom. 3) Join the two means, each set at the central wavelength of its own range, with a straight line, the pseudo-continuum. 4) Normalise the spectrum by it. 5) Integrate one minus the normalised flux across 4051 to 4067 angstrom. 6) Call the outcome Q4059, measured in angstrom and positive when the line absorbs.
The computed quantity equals -2.2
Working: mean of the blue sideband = 4.82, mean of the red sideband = 5.64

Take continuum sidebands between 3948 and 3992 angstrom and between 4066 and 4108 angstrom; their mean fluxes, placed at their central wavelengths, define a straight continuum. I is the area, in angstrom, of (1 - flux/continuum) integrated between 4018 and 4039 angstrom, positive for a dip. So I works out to -3.7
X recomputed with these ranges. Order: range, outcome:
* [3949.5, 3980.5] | 4.34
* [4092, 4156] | 5.82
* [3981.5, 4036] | 5.99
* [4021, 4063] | 6.15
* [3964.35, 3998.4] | 4.82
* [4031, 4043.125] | 6.29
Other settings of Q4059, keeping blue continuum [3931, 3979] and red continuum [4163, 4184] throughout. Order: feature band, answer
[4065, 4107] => -3.27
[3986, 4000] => -4.18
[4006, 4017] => -3.18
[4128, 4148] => -1.93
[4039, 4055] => -3.75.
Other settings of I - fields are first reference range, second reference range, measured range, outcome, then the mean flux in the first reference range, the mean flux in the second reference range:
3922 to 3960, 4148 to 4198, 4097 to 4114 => 1.5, 4.48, 6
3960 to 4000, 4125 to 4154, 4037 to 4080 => -4.1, 4.82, 6.24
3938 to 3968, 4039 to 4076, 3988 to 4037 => -4.9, 4.73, 6.03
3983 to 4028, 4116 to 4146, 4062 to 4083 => 0.7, 5.97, 6.19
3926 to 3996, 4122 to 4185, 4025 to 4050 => -4.7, 4.56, 6.15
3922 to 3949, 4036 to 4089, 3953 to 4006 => -2.1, 4.15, 6.09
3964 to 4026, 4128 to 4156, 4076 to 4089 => -0.7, 5.35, 6.22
